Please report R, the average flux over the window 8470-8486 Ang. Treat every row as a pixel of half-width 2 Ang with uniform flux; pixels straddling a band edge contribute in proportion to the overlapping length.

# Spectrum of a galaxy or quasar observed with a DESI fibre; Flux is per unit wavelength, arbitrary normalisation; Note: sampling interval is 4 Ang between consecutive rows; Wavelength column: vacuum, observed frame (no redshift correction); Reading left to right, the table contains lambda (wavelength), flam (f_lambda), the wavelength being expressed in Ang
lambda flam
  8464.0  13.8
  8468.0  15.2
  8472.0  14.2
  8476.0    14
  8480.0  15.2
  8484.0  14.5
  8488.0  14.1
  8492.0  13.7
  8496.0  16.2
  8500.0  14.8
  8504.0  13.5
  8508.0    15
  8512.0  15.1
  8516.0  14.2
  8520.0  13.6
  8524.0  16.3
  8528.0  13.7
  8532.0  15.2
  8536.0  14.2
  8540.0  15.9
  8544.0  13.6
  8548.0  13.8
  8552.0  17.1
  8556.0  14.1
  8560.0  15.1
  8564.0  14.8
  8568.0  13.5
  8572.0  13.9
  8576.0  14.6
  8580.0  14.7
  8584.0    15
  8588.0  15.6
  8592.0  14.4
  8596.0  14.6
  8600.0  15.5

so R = 14.5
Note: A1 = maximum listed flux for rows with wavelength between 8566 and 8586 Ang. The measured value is 15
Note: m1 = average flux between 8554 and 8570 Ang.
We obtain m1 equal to 14.4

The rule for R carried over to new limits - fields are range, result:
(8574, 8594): 14.9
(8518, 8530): 14.5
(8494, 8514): 14.9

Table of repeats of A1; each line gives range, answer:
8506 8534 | 16.3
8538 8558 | 17.1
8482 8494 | 14.5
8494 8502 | 16.2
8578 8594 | 15.6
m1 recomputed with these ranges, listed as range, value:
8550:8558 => 15.6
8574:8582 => 14.6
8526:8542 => 14.8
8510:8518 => 14.6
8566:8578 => 14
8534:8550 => 14.4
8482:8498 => 14.6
